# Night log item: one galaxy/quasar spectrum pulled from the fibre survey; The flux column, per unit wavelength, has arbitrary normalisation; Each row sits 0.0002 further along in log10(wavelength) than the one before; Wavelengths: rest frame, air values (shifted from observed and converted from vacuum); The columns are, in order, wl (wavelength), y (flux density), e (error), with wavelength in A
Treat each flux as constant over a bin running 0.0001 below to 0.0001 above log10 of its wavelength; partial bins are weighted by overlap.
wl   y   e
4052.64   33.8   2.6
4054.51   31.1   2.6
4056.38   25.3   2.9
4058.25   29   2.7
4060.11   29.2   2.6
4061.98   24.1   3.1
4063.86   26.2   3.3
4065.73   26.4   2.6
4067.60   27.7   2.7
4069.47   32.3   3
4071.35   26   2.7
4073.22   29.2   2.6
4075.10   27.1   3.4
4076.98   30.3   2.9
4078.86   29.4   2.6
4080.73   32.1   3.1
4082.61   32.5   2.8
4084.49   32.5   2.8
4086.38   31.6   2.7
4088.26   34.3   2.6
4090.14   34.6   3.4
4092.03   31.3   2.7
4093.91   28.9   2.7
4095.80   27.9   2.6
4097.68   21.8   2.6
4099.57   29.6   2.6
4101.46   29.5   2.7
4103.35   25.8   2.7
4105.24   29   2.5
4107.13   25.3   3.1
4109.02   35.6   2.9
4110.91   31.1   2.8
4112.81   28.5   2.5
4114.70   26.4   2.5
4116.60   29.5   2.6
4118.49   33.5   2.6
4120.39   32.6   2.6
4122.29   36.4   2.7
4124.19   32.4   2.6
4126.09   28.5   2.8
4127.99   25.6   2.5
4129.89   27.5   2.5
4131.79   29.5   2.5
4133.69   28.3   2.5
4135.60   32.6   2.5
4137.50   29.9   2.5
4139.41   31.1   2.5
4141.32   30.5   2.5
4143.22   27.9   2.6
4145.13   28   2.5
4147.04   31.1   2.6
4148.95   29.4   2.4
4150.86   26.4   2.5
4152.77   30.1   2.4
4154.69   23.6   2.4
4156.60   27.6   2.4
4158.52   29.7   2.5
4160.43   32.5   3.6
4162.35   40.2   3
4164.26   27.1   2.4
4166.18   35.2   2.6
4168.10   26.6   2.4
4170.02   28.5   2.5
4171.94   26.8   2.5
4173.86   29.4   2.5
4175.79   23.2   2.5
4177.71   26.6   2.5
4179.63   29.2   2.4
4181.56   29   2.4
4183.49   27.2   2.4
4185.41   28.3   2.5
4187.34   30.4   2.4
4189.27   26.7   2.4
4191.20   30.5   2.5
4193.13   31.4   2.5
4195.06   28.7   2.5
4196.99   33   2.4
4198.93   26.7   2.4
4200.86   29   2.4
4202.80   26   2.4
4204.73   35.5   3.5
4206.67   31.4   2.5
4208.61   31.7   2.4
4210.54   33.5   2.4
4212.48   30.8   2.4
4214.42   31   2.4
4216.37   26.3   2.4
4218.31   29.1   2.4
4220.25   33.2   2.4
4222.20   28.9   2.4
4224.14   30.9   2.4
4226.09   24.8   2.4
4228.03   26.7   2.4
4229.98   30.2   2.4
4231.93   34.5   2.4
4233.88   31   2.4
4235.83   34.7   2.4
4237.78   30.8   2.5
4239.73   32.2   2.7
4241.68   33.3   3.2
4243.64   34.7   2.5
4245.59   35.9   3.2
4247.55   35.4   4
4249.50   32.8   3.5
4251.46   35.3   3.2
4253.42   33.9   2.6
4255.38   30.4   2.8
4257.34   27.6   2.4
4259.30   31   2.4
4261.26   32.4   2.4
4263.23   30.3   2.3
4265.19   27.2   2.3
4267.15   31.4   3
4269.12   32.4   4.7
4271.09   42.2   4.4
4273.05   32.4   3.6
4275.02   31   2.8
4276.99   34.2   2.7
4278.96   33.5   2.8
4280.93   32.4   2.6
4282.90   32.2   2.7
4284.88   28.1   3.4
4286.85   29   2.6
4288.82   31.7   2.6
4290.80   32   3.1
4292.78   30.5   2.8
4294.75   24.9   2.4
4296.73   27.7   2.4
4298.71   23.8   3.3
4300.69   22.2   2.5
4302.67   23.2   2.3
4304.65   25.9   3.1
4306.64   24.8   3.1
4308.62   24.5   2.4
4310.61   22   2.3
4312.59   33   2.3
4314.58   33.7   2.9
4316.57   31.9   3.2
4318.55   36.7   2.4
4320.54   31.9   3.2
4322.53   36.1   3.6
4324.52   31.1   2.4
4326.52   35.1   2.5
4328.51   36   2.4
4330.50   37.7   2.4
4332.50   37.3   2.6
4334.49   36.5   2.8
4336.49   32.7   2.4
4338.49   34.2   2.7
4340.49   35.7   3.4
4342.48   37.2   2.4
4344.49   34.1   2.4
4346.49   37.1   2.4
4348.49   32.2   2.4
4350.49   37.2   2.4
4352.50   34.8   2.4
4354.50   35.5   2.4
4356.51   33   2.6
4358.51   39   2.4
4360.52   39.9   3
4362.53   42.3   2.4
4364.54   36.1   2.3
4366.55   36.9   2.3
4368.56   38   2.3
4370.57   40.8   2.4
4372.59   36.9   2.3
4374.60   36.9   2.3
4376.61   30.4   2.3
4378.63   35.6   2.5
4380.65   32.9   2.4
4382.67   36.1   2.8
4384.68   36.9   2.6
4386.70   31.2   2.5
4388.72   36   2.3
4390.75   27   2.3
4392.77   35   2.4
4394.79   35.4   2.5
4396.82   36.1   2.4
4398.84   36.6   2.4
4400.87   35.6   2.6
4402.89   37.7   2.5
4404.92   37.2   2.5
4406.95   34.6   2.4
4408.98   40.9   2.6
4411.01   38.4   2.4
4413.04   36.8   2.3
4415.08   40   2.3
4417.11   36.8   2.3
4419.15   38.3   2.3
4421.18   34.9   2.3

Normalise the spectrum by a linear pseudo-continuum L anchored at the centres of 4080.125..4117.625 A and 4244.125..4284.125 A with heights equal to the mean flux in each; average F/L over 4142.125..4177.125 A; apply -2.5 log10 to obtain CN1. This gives 0.07 mag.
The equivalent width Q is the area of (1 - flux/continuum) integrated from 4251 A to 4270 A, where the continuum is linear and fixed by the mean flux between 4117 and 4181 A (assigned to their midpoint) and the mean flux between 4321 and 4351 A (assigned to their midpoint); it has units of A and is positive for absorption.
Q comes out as 1.10 A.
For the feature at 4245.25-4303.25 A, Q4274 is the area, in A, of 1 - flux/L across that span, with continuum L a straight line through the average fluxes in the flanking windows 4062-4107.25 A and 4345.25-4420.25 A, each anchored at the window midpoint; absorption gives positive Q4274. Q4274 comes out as 4.77 A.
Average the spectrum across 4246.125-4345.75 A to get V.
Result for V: 31.6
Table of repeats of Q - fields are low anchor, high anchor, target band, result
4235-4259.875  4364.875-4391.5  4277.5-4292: 1.0 A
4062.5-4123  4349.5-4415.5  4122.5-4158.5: 2.1 A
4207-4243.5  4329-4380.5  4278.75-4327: 6.7 A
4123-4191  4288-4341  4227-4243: -0.9 A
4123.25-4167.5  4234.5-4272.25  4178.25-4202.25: 1.5 A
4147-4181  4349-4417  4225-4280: -0.5 A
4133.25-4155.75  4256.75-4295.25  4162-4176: 0.0 A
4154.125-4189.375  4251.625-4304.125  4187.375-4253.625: -3.5 A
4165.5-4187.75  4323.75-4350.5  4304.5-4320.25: 2.2 A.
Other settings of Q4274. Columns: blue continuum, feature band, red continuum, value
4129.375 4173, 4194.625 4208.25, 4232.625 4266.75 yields 0.35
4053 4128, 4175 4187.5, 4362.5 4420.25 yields 1.58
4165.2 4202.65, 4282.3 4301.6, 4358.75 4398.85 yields 2.66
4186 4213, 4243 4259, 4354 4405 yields -0.59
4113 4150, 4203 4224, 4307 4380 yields 0.63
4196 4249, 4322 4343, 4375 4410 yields -1.05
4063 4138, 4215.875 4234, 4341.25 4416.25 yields 1.69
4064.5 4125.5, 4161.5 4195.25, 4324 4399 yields 2.79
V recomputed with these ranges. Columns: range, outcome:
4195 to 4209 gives 30.3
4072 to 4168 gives 30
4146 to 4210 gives 29.4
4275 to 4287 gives 31.7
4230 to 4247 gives 33.3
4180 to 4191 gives 28.5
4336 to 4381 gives 36.1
